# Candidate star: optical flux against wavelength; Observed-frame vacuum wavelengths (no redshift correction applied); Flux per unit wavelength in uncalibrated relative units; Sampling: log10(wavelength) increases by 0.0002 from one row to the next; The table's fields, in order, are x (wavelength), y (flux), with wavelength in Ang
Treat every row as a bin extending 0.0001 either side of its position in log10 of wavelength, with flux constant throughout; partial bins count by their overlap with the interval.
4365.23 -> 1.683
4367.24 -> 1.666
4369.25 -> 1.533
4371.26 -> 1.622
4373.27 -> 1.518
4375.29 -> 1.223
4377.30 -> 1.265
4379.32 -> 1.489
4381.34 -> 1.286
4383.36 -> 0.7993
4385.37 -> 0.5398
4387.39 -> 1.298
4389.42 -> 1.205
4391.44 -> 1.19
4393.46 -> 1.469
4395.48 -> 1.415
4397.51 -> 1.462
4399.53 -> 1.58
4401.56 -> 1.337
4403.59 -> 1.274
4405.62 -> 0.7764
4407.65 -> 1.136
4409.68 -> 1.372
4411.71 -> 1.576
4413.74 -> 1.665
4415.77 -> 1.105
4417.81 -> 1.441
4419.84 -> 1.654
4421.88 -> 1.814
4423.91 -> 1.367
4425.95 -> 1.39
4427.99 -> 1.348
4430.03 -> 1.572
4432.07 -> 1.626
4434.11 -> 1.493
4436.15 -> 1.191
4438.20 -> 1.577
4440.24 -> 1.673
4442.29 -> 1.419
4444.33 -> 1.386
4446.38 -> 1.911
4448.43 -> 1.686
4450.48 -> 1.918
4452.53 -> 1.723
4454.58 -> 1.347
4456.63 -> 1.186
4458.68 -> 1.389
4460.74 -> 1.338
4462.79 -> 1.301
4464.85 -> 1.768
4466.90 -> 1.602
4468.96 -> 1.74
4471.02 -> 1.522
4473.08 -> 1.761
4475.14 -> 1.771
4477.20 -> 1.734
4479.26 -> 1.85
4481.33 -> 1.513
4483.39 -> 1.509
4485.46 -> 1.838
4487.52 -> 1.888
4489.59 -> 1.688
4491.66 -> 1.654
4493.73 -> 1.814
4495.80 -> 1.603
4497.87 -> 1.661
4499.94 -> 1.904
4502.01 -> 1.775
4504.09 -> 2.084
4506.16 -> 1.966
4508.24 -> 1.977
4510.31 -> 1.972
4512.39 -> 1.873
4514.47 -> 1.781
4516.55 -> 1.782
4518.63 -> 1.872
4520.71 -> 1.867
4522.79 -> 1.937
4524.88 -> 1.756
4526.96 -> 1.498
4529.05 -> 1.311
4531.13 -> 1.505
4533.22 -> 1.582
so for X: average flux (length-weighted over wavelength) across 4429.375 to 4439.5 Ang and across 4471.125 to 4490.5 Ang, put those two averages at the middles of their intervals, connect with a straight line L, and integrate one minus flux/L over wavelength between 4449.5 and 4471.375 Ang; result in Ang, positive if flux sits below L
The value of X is 1.2 Ang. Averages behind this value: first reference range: 1.49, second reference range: 1.72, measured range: 1.53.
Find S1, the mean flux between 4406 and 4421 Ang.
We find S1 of 1.4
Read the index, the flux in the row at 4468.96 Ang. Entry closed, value 1.74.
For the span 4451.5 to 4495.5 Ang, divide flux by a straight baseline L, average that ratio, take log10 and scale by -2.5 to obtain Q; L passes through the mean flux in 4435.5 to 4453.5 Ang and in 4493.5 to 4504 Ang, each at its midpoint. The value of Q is 0.06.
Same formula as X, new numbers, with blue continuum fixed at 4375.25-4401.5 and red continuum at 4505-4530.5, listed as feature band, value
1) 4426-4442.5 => -0.45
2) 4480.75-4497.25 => -0.17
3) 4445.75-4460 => -0.56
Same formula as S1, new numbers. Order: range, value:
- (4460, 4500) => 1.67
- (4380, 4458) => 1.4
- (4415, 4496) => 1.58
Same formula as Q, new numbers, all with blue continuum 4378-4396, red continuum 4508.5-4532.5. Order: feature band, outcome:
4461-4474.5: -0.055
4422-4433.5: -0.103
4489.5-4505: -0.080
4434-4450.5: -0.109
